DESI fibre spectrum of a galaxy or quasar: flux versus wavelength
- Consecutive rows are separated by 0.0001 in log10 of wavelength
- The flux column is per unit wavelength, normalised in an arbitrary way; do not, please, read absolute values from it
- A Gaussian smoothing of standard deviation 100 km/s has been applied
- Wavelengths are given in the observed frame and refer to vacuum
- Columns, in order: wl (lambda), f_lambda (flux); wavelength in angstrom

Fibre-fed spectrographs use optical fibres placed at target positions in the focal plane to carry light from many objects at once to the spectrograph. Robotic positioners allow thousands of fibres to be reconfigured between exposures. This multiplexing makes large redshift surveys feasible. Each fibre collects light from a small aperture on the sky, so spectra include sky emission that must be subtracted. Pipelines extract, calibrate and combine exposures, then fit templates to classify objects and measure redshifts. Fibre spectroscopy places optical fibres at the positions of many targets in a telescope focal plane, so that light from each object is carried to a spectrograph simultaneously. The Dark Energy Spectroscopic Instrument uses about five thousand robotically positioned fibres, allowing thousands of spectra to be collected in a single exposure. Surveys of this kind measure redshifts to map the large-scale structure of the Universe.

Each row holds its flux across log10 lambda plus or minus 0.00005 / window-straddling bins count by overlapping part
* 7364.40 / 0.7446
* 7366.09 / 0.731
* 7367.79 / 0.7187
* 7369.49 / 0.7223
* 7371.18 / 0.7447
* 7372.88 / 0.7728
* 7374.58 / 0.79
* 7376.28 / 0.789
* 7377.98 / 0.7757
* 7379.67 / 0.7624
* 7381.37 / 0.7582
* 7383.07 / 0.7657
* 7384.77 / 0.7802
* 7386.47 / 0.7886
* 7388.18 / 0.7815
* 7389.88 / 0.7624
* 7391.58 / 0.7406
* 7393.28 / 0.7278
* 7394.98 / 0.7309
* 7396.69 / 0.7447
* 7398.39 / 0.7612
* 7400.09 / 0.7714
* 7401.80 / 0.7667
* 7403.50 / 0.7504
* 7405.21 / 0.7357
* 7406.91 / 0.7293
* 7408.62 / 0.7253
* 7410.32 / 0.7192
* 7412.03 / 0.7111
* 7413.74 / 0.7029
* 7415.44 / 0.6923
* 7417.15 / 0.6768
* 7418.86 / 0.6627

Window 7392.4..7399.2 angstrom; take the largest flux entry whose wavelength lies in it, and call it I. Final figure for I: 0.7612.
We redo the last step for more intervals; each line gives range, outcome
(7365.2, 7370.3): 0.731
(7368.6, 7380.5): 0.79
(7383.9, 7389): 0.7886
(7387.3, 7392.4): 0.7815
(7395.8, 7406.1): 0.7714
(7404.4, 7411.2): 0.7357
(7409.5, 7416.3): 0.7192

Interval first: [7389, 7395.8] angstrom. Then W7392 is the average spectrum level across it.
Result 0.742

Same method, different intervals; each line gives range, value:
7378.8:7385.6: 0.768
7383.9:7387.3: 0.784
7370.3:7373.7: 0.759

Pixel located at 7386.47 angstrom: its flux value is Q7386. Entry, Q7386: 0.7886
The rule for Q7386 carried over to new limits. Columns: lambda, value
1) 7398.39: 0.7612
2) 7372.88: 0.7728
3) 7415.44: 0.6923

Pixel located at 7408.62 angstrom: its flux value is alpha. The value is 0.7253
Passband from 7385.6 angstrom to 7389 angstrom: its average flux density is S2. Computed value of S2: 0.783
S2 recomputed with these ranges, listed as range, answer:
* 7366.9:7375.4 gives 0.749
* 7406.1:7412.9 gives 0.721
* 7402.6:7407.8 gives 0.739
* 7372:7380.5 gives 0.778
